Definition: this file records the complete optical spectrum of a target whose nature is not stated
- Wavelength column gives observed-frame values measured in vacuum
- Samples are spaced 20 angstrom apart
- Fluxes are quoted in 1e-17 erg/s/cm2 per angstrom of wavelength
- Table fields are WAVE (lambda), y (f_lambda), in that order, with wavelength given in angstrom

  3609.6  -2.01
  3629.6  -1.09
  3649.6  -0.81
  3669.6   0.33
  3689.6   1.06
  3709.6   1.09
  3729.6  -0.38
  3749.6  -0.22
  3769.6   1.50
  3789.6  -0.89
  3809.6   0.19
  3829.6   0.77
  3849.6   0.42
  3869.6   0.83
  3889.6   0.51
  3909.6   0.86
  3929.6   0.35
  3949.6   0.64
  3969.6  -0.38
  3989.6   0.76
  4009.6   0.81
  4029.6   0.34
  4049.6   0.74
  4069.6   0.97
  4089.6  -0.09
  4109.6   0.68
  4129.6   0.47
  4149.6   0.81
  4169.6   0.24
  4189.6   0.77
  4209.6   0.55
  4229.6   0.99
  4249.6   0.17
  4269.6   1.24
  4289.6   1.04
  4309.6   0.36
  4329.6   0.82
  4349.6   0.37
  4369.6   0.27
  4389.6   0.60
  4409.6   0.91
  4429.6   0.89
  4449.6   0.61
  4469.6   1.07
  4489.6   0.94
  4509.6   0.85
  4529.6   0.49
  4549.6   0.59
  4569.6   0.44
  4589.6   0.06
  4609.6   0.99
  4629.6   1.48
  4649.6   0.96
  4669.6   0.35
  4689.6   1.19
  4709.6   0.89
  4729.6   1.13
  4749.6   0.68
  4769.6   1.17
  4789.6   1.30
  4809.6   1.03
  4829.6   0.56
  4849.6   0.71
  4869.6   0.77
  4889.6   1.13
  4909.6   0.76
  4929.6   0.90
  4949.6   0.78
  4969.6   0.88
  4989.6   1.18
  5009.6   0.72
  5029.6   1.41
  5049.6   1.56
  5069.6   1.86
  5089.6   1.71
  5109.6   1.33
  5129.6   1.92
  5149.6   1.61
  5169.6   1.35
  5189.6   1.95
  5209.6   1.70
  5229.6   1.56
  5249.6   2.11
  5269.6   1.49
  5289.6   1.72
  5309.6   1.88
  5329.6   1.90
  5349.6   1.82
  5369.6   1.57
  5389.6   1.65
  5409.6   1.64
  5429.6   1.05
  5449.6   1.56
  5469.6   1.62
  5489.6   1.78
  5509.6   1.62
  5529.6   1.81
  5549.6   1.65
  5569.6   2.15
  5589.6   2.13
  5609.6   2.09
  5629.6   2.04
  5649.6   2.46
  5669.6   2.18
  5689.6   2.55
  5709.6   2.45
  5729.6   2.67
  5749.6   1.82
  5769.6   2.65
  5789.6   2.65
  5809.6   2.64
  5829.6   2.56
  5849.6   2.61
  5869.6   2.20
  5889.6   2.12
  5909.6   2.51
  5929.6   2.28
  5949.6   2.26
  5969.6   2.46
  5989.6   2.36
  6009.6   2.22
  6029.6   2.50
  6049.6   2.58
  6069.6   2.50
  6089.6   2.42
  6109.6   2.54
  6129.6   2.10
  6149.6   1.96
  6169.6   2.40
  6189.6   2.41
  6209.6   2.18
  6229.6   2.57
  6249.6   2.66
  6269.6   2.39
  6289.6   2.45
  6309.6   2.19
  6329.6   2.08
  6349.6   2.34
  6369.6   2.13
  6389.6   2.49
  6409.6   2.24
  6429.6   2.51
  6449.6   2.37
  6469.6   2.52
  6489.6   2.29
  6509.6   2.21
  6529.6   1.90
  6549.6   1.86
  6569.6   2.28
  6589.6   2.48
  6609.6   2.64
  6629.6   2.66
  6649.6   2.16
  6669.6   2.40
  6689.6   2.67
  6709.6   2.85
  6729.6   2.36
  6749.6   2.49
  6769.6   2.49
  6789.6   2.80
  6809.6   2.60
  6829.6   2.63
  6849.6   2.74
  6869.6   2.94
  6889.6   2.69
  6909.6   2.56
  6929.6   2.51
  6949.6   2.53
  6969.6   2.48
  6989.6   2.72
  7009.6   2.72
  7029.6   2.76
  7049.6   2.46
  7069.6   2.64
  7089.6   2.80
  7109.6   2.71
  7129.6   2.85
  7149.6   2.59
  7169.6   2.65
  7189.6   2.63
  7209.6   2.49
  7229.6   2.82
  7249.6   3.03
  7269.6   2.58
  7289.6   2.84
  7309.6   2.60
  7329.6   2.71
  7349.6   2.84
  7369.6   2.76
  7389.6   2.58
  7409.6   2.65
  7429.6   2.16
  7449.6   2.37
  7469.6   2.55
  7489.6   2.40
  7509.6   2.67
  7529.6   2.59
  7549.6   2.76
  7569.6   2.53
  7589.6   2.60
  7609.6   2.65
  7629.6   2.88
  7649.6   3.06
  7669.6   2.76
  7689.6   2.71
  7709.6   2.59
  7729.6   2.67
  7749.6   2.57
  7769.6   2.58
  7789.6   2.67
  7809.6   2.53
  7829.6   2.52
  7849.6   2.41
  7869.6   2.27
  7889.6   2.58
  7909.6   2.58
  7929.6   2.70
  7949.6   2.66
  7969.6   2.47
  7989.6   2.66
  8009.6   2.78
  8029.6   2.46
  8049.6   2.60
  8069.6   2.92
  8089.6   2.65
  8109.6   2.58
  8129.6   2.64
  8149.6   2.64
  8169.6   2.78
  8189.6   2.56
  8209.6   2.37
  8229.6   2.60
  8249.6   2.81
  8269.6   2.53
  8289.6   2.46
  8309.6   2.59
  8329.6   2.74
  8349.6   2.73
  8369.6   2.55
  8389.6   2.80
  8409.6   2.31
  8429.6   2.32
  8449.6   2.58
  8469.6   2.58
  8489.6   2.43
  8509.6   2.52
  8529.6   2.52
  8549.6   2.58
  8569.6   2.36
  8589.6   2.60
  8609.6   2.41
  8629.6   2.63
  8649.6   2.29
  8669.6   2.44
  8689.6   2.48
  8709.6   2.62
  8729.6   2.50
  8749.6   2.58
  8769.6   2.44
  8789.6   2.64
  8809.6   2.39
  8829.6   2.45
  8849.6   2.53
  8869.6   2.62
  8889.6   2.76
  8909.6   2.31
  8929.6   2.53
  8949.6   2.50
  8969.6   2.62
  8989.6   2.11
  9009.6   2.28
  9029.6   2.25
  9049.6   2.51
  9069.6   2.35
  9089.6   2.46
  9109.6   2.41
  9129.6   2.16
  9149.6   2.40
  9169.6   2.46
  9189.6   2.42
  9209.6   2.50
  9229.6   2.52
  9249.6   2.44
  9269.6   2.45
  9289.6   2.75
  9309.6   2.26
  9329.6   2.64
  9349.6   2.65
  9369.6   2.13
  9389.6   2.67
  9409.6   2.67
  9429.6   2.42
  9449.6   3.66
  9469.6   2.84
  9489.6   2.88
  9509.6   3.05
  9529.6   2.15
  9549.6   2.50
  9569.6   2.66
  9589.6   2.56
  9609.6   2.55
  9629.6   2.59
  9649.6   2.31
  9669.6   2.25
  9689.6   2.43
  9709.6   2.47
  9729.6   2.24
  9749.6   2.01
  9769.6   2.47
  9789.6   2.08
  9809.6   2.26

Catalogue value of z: 0.26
